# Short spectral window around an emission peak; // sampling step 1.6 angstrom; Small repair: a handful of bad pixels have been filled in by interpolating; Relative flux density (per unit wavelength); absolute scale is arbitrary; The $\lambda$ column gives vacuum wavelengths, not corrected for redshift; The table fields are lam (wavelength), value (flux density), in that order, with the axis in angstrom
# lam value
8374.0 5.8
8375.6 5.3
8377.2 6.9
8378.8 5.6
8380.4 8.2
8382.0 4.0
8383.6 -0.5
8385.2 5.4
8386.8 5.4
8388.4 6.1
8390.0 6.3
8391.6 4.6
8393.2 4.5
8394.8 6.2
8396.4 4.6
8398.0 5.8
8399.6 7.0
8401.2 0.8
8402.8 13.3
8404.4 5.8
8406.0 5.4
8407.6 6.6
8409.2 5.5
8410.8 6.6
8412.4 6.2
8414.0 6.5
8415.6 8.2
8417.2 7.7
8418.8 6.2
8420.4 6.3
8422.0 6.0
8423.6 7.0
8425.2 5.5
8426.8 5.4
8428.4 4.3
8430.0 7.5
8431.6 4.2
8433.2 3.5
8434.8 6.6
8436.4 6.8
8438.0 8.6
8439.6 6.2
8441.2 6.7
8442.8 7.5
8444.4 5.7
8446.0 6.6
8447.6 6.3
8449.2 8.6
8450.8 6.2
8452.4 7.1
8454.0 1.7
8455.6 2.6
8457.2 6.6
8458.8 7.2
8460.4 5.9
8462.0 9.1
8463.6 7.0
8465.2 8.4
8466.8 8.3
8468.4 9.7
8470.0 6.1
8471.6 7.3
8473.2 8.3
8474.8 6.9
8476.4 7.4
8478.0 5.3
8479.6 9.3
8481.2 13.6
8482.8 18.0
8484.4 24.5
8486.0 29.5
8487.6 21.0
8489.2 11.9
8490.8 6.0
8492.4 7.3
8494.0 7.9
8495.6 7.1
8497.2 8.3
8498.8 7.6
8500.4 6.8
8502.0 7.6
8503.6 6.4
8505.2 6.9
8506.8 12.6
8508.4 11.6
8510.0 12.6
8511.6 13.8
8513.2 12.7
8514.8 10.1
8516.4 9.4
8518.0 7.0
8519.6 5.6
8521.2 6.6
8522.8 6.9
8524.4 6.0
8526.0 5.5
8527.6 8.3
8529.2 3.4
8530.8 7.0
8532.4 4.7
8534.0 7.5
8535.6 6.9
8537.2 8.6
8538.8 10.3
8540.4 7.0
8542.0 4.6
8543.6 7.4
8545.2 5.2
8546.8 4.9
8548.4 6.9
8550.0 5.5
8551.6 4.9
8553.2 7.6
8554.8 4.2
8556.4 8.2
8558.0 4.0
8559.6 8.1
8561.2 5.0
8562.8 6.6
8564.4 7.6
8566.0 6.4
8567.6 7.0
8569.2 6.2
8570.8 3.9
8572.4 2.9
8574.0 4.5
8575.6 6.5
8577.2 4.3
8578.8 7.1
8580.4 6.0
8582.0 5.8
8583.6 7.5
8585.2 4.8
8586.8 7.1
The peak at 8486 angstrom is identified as Halpha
